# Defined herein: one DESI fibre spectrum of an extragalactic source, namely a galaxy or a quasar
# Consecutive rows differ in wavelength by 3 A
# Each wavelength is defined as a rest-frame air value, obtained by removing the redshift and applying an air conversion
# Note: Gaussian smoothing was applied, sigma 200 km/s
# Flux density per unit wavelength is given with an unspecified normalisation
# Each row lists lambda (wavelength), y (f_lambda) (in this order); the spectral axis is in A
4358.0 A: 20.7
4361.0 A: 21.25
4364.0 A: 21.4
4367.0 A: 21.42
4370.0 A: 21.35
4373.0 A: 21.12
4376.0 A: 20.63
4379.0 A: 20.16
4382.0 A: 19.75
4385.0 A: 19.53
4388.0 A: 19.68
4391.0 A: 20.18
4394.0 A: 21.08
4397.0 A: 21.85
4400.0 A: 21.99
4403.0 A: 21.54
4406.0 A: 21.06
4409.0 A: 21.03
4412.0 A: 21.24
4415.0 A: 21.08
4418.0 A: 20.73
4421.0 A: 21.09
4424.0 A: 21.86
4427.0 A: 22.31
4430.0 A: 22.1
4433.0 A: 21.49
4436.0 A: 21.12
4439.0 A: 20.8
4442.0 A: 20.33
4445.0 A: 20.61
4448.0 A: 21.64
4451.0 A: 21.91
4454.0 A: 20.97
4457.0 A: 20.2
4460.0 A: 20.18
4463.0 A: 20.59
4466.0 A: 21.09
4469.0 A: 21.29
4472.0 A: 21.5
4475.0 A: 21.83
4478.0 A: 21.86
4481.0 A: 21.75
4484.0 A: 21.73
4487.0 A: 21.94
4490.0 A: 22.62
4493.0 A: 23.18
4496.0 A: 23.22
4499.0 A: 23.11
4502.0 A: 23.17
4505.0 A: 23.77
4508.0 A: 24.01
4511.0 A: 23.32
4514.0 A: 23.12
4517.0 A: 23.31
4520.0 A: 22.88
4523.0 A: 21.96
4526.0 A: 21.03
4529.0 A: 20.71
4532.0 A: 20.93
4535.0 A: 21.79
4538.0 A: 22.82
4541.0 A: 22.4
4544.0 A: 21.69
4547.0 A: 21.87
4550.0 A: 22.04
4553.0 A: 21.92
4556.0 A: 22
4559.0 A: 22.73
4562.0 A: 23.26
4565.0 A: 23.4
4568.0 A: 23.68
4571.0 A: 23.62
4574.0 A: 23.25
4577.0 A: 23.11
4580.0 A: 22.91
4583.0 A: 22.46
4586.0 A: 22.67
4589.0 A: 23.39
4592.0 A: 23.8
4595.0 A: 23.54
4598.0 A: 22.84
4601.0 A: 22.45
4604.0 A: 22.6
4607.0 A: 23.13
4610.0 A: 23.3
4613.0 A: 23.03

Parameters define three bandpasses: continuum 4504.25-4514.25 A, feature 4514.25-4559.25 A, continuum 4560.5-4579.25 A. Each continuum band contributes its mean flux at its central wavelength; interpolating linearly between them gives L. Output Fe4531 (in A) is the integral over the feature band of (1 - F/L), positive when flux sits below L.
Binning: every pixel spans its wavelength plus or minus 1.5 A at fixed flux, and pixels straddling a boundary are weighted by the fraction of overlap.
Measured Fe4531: 2.8 A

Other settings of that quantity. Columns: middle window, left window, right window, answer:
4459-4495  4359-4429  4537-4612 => 0.31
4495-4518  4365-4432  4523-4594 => -1.42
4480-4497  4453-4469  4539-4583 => -0.95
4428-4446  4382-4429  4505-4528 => 0.36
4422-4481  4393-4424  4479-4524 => 2.05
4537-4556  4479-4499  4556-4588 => 0.65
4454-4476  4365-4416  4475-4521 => 1.28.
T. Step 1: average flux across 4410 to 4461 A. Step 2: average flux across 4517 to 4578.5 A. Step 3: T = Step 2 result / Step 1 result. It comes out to 1.06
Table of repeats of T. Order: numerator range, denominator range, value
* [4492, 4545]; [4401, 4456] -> 1.06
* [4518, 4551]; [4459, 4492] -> 1.01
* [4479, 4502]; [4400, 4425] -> 1.06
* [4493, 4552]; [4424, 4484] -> 1.06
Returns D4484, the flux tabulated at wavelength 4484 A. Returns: 21.73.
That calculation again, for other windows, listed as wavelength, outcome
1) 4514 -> 23.12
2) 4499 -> 23.11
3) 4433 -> 21.49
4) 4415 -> 21.08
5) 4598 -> 22.84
